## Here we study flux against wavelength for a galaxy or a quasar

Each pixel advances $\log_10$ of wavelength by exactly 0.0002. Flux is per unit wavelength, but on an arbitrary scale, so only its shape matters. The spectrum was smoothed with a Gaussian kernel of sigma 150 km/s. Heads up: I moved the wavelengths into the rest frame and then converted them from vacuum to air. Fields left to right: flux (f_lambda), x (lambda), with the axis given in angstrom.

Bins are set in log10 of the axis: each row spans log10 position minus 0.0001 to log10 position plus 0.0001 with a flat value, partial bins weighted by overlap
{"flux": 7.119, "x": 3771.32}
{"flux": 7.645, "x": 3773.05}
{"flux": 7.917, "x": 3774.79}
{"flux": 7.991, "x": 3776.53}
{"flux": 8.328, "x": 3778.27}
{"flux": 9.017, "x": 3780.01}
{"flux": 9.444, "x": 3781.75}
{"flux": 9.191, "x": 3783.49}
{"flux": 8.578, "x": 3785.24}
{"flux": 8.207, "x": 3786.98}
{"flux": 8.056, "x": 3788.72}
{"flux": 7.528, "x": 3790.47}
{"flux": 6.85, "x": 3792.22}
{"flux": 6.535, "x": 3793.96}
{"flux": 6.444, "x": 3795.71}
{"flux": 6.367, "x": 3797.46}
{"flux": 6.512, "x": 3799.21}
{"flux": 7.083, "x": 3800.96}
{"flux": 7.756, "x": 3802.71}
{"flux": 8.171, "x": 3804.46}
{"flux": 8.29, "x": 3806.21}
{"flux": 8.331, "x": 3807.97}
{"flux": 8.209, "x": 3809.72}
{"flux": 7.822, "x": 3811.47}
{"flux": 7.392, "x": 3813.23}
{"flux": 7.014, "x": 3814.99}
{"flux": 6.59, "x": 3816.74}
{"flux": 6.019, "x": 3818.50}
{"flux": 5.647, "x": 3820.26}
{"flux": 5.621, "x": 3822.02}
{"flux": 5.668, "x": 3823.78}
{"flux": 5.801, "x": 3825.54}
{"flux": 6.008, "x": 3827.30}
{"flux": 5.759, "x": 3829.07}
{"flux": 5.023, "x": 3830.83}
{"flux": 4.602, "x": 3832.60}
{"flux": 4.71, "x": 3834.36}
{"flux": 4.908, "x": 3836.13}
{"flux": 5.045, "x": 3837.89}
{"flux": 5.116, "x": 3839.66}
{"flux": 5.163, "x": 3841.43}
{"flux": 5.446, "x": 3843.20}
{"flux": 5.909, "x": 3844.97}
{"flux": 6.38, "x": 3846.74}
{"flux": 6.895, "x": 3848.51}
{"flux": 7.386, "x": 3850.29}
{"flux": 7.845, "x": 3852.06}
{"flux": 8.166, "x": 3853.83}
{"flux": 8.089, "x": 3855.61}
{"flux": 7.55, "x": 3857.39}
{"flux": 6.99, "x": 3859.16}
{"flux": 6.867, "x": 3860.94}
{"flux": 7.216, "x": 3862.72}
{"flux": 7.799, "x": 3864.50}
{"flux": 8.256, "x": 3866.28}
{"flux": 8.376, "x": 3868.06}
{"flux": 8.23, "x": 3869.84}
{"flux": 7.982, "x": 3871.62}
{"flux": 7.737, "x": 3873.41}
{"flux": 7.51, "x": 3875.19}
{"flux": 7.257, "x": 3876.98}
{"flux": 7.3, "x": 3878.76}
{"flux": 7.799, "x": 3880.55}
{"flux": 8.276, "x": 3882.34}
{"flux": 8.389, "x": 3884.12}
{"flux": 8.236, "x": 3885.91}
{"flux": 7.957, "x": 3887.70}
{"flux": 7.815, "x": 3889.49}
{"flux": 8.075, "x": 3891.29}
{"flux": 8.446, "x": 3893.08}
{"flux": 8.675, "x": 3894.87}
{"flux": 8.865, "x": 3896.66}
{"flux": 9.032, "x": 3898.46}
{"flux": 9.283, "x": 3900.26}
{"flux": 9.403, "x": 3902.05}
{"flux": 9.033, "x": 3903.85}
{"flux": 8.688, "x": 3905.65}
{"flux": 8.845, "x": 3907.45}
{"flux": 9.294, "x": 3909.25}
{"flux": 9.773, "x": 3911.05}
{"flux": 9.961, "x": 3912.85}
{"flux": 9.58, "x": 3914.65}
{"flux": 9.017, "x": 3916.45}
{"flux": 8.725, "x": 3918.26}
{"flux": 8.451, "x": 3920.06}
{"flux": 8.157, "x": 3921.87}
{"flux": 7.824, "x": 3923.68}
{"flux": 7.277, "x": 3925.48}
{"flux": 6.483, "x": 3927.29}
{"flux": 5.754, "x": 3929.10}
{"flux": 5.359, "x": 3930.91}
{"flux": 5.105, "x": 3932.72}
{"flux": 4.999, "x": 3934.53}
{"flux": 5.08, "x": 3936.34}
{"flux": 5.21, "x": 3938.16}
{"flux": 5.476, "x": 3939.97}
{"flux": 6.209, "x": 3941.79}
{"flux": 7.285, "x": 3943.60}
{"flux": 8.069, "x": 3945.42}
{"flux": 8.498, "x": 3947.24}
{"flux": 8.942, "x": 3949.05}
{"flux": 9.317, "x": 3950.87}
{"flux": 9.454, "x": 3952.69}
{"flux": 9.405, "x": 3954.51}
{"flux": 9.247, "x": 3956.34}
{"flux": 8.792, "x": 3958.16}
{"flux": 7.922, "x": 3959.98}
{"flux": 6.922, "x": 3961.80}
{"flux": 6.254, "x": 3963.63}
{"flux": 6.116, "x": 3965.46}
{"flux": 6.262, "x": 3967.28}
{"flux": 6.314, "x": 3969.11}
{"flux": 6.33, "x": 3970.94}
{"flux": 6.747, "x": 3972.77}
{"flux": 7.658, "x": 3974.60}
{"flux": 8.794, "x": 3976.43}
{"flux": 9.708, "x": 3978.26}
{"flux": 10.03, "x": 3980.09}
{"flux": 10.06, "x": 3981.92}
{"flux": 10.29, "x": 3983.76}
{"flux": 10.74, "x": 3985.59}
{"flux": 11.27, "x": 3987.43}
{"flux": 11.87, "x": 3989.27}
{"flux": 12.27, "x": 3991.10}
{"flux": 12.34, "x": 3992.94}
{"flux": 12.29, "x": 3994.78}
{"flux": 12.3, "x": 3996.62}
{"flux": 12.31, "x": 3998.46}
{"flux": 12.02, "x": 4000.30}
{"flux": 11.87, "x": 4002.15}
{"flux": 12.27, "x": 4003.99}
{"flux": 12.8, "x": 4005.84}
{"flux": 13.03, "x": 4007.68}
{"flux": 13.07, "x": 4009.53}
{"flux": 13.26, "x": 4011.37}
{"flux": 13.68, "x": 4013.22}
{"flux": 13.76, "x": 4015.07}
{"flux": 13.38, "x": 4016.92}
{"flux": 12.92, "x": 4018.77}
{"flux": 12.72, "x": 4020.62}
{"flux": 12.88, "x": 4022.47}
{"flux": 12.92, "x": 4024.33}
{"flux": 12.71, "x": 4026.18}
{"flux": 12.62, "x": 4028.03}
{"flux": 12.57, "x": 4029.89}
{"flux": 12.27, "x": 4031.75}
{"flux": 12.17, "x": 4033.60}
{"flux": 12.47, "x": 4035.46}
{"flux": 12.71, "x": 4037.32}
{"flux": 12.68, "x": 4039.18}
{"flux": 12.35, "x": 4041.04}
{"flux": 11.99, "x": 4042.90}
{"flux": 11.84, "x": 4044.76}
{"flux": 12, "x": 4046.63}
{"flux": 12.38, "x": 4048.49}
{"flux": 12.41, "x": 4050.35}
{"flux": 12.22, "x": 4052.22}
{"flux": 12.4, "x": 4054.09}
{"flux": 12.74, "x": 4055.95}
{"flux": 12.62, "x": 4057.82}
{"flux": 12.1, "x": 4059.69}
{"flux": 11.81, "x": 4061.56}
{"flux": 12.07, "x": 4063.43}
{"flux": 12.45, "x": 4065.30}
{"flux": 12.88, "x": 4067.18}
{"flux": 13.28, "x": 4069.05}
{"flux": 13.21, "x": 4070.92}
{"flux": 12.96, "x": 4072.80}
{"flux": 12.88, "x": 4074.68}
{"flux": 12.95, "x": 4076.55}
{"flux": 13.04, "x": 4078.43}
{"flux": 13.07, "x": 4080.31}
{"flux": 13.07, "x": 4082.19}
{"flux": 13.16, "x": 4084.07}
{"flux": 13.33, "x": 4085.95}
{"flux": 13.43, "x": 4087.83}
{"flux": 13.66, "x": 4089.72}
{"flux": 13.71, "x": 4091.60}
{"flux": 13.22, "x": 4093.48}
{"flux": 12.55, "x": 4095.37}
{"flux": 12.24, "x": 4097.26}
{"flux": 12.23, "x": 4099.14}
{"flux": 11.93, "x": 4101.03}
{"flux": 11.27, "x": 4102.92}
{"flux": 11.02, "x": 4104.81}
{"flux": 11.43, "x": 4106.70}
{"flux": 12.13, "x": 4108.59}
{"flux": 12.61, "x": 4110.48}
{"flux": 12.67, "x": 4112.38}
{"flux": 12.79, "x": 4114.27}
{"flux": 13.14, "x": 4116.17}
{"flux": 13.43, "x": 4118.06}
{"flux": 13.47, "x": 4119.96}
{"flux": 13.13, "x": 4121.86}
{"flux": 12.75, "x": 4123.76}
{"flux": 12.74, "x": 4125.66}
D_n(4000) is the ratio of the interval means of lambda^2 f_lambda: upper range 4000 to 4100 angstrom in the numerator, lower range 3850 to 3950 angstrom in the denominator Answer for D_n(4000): 1.8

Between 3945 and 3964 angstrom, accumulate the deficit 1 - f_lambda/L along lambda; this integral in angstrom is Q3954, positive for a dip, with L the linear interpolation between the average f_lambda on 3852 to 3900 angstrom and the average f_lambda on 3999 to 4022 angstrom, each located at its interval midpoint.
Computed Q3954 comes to 4.1 angstrom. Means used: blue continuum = 7.97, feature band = 8.51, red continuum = 12.9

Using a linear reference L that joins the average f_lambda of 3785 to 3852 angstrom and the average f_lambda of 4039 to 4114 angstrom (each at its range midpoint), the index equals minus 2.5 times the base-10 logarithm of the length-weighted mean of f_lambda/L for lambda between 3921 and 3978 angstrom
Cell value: 0.32 mag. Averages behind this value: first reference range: 6.54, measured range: 7.17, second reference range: 12.6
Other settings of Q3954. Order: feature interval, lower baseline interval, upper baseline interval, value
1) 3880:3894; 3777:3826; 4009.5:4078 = 1.69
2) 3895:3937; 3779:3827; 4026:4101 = 6.85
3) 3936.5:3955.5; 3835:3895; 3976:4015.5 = 4.60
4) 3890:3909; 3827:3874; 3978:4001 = -1.16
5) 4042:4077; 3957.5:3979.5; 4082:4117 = -4.75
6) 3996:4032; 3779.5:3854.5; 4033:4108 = -4.86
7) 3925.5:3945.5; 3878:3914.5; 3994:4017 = 8.40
